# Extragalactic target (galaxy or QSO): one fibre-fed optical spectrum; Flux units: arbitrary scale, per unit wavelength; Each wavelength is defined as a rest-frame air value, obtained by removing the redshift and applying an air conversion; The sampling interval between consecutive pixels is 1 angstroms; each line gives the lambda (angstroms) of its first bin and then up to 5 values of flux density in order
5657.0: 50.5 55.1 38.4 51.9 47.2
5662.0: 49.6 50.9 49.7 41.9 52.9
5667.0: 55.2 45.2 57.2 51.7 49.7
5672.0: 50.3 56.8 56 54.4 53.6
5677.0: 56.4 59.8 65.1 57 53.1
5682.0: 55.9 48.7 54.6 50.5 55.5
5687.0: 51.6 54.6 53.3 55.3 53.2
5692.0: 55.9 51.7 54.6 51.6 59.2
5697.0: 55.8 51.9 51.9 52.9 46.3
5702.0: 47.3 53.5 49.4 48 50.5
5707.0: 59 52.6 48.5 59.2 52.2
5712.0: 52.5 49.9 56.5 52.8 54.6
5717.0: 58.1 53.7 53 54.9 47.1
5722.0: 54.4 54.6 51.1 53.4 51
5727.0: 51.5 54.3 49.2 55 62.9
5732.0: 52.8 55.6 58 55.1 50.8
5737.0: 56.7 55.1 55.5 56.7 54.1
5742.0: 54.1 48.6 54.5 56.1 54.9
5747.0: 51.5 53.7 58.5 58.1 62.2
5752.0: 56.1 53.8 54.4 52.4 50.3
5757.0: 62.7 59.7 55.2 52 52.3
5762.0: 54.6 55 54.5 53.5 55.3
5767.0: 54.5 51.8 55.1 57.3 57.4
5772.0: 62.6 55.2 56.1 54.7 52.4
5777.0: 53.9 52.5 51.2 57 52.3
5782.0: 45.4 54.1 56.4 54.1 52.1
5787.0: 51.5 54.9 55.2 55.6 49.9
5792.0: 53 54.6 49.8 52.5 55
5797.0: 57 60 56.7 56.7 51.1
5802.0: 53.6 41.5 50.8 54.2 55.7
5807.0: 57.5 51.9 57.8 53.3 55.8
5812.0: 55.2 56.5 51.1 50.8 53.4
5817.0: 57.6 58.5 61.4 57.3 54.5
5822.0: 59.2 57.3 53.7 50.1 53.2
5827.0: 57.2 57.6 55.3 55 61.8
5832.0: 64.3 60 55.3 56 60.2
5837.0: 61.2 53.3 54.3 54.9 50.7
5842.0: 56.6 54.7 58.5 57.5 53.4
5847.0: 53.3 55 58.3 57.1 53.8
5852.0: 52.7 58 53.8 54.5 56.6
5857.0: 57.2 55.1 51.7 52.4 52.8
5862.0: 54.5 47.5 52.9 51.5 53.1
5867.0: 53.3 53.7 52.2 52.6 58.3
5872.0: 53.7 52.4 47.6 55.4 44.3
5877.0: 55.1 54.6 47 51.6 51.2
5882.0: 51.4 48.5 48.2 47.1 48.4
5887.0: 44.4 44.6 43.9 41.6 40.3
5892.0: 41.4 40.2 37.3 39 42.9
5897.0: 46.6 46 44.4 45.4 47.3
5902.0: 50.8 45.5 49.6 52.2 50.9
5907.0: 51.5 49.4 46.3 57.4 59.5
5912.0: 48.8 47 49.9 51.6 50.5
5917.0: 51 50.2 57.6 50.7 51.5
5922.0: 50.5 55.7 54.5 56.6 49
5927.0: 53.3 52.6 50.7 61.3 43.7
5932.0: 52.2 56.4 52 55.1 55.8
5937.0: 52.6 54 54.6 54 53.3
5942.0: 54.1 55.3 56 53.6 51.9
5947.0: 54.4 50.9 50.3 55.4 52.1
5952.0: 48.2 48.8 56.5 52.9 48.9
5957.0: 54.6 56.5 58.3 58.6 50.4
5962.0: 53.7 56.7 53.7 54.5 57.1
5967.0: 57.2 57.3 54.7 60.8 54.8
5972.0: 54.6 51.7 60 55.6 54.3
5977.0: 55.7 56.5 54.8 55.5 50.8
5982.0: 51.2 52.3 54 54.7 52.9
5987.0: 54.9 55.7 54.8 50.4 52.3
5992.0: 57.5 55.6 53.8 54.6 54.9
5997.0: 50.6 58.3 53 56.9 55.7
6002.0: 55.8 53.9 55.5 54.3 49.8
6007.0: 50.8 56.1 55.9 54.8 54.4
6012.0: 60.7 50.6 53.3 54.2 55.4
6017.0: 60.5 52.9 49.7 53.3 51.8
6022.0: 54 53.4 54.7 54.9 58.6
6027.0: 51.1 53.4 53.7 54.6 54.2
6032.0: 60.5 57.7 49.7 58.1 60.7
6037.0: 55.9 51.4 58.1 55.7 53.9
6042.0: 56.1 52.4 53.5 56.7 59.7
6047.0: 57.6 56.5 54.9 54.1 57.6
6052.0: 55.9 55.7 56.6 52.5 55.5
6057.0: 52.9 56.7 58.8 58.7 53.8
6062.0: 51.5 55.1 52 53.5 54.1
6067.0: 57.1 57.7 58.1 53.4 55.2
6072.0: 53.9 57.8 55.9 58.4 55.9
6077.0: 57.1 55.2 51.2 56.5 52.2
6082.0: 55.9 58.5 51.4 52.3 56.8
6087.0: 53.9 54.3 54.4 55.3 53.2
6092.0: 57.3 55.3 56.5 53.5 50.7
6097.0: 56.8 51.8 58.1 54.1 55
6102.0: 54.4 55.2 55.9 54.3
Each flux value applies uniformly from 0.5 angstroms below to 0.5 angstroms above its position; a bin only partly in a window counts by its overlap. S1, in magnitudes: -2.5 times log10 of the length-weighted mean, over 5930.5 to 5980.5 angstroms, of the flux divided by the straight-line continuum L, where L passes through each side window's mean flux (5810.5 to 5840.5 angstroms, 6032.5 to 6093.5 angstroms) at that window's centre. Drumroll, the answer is 0.03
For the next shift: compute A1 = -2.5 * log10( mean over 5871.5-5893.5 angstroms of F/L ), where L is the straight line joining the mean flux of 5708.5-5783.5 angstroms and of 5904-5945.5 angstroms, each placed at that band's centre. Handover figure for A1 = 0.11 mag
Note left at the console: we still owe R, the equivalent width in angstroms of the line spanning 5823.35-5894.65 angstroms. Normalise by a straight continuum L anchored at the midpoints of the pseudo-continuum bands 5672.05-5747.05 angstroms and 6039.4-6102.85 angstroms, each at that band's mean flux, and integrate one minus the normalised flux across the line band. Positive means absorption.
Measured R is 2.3 angstroms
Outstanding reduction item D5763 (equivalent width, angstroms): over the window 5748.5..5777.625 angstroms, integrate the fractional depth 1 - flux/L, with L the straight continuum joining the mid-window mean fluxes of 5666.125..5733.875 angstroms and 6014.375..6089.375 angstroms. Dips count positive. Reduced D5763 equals -0.9 angstroms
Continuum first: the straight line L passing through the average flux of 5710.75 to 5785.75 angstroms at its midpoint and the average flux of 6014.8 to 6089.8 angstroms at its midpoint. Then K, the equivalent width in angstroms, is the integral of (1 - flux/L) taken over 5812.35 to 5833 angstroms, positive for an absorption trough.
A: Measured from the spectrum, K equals -0.67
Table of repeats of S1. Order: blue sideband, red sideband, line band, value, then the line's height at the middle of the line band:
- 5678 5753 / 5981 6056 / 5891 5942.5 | 0.08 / 54.5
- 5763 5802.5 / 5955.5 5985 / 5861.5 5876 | 0.04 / 54.6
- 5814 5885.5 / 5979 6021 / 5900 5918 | 0.08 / 54.3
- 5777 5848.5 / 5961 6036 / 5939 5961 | 0.02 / 54.7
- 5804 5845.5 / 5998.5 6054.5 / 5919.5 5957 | 0.05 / 55.5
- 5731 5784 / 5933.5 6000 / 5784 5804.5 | 0.03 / 54.8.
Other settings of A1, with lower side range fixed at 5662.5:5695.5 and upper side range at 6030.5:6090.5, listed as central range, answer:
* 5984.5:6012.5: 0.010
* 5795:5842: -0.027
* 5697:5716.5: 0.029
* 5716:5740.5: -0.010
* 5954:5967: 0.002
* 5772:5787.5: 0.008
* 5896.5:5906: 0.147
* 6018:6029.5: 0.035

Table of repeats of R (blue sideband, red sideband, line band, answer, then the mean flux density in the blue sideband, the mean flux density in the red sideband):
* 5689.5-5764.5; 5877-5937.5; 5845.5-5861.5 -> -1.23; 54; 49.5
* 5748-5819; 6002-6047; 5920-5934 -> 0.49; 54.5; 54.8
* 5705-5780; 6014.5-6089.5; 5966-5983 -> -0.10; 54.5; 55.2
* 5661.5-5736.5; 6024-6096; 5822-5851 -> -1.21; 53.3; 55.3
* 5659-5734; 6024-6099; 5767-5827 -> -0.82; 53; 55.3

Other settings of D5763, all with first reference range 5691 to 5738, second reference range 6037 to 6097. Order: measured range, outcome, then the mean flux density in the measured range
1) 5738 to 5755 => -0.5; 55.1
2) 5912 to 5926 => 0.7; 51.9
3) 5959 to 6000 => -0.1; 54.8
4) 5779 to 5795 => 0.2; 53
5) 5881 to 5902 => 3.7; 44.8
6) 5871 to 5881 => 0.5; 51.6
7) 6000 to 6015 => 0.1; 54.5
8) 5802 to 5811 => 0.1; 53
